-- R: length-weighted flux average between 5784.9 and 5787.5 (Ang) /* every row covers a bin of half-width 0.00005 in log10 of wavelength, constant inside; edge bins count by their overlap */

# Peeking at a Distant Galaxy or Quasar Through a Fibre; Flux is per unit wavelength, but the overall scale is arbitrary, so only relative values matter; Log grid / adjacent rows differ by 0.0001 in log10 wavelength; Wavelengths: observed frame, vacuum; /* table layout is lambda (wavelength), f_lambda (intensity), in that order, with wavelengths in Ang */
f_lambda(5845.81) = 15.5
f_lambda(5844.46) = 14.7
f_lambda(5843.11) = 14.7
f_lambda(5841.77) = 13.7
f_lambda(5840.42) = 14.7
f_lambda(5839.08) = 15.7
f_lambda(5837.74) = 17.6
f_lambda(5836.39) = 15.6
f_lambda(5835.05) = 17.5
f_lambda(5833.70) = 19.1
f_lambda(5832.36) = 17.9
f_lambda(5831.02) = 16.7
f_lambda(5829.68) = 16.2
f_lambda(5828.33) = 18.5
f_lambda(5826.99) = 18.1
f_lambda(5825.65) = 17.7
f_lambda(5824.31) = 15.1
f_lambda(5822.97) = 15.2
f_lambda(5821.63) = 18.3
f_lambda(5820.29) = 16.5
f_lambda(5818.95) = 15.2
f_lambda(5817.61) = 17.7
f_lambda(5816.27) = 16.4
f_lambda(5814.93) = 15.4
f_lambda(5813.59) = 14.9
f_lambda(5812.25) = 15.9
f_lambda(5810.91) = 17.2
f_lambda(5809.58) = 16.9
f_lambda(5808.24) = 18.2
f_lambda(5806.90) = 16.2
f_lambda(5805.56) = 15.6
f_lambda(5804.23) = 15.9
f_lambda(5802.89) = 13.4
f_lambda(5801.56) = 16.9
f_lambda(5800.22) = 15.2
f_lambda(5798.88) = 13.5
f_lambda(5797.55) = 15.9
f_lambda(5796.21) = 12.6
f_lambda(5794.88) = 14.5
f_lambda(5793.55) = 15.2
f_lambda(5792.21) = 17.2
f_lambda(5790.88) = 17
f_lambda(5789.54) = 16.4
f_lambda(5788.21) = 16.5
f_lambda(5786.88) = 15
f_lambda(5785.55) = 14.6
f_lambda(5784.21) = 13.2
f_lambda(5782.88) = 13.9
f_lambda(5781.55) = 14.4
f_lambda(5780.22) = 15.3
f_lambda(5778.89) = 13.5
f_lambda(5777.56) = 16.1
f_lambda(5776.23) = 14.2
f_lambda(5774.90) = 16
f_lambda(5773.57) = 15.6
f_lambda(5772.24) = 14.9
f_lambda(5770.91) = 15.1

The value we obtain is 14.8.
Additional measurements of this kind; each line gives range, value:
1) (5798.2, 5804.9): 15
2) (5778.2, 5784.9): 14.1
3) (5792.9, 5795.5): 14.9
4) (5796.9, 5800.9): 14.9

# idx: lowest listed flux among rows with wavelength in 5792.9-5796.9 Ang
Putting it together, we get 12.6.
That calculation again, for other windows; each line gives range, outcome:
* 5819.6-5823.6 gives 15.2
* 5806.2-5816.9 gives 14.9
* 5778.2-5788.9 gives 13.2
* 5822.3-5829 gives 15.1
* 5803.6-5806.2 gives 15.6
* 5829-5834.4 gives 16.2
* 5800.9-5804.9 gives 13.4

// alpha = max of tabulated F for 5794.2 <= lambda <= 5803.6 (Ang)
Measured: 16.9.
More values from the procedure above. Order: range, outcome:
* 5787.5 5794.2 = 17.2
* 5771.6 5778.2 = 16.1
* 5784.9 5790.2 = 16.5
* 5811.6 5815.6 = 15.9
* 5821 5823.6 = 18.3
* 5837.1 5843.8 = 17.6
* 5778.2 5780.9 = 15.3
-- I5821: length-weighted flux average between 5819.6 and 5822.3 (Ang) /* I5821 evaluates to 17.4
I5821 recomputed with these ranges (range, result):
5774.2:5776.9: 15.1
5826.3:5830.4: 17.6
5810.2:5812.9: 16.6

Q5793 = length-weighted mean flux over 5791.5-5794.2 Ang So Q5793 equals 16.2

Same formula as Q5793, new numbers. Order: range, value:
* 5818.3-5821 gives 15.9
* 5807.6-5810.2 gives 17.5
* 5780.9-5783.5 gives 14.2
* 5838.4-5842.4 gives 14.7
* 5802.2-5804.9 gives 14.7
